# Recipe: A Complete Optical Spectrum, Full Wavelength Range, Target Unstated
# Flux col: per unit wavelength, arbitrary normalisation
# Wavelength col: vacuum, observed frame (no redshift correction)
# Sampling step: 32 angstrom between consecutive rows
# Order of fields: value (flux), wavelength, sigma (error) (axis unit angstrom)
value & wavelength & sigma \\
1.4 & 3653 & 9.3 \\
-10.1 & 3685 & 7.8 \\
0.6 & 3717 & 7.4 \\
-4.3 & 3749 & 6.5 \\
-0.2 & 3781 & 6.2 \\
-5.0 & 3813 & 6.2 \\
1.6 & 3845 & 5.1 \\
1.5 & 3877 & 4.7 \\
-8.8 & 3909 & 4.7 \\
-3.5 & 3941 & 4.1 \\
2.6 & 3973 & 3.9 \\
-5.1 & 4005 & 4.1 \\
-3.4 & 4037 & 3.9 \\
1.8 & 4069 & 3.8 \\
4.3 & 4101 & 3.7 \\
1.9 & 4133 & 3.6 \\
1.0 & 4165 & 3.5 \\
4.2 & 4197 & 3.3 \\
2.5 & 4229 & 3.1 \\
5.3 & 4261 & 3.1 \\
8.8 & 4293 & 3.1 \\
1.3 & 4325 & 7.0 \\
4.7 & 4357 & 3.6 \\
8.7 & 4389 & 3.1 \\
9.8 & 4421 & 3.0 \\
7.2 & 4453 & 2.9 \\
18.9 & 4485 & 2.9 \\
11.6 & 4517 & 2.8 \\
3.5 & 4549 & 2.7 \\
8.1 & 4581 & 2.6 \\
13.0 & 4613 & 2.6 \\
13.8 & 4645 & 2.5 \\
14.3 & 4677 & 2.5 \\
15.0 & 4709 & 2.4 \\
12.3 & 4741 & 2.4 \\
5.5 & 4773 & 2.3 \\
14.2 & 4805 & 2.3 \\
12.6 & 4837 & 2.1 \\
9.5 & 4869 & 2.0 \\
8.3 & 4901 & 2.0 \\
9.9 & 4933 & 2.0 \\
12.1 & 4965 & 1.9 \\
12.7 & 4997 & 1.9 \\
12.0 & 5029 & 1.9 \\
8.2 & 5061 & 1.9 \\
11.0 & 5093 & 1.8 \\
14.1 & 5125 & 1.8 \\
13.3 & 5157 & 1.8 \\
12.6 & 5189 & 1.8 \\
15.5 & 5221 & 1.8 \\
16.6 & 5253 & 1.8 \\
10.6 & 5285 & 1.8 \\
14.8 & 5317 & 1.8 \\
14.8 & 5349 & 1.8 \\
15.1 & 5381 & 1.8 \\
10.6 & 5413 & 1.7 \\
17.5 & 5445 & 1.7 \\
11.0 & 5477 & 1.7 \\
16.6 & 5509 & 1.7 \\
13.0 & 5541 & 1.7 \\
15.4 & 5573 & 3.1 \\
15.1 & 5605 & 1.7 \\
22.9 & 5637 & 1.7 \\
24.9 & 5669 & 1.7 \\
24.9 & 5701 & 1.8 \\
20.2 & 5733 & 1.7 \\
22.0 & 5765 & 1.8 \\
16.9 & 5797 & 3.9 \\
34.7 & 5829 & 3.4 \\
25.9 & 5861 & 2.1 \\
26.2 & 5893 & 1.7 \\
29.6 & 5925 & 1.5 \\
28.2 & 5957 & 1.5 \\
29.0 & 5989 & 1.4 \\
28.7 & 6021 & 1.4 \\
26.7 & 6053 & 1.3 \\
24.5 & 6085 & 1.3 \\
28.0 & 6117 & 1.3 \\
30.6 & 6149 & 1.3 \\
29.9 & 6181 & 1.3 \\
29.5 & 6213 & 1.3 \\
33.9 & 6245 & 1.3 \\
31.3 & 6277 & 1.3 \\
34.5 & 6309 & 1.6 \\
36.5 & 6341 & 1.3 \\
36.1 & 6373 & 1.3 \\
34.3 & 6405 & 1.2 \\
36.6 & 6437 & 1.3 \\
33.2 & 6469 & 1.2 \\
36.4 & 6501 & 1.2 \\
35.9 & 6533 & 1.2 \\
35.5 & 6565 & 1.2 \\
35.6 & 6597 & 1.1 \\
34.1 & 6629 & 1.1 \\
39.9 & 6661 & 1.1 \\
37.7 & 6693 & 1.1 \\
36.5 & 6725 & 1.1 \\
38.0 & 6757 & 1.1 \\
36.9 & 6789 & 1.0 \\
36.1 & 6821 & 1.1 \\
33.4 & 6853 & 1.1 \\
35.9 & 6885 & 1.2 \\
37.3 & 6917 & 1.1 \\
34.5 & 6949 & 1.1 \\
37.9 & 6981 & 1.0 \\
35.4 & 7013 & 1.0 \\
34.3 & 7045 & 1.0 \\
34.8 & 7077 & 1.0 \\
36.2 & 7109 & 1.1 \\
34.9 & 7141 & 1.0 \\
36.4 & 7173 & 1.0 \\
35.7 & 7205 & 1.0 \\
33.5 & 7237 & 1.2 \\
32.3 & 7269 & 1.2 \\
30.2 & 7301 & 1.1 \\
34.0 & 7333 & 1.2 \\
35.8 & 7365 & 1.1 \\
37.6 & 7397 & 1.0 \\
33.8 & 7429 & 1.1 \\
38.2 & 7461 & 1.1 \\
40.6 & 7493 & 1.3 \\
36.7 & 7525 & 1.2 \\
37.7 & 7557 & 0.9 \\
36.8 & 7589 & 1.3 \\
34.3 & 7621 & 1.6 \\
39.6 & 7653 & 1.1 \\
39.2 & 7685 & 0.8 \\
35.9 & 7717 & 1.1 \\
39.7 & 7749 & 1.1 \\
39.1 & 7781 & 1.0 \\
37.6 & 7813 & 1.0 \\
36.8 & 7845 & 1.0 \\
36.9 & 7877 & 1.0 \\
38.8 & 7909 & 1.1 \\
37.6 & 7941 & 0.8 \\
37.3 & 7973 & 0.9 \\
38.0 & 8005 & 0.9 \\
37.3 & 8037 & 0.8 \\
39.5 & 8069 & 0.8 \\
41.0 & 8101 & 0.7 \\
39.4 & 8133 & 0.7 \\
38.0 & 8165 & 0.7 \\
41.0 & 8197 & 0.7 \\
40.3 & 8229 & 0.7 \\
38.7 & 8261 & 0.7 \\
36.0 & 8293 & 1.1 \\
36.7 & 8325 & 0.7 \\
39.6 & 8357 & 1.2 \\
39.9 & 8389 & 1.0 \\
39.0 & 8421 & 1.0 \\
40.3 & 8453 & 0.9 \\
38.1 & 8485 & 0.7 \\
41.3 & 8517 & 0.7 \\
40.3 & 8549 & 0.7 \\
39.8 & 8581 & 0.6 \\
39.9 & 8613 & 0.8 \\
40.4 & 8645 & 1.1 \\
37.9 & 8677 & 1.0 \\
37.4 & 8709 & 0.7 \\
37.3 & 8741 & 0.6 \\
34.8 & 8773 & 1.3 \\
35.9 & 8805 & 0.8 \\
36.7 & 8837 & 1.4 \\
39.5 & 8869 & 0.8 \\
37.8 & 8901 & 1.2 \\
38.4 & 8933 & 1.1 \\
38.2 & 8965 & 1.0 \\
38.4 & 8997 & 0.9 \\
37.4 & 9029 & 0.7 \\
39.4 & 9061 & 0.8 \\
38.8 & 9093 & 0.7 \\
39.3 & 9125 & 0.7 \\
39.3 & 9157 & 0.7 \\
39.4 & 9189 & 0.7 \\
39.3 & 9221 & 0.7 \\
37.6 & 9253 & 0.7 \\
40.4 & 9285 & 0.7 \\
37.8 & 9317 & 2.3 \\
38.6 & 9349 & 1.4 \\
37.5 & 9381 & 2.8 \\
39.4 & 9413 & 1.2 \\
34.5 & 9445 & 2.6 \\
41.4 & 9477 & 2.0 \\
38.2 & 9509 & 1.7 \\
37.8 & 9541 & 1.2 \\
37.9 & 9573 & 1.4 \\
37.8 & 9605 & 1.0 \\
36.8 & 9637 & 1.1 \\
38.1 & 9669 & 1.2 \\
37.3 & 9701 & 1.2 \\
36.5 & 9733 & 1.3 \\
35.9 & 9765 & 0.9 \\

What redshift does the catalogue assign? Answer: 0.409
